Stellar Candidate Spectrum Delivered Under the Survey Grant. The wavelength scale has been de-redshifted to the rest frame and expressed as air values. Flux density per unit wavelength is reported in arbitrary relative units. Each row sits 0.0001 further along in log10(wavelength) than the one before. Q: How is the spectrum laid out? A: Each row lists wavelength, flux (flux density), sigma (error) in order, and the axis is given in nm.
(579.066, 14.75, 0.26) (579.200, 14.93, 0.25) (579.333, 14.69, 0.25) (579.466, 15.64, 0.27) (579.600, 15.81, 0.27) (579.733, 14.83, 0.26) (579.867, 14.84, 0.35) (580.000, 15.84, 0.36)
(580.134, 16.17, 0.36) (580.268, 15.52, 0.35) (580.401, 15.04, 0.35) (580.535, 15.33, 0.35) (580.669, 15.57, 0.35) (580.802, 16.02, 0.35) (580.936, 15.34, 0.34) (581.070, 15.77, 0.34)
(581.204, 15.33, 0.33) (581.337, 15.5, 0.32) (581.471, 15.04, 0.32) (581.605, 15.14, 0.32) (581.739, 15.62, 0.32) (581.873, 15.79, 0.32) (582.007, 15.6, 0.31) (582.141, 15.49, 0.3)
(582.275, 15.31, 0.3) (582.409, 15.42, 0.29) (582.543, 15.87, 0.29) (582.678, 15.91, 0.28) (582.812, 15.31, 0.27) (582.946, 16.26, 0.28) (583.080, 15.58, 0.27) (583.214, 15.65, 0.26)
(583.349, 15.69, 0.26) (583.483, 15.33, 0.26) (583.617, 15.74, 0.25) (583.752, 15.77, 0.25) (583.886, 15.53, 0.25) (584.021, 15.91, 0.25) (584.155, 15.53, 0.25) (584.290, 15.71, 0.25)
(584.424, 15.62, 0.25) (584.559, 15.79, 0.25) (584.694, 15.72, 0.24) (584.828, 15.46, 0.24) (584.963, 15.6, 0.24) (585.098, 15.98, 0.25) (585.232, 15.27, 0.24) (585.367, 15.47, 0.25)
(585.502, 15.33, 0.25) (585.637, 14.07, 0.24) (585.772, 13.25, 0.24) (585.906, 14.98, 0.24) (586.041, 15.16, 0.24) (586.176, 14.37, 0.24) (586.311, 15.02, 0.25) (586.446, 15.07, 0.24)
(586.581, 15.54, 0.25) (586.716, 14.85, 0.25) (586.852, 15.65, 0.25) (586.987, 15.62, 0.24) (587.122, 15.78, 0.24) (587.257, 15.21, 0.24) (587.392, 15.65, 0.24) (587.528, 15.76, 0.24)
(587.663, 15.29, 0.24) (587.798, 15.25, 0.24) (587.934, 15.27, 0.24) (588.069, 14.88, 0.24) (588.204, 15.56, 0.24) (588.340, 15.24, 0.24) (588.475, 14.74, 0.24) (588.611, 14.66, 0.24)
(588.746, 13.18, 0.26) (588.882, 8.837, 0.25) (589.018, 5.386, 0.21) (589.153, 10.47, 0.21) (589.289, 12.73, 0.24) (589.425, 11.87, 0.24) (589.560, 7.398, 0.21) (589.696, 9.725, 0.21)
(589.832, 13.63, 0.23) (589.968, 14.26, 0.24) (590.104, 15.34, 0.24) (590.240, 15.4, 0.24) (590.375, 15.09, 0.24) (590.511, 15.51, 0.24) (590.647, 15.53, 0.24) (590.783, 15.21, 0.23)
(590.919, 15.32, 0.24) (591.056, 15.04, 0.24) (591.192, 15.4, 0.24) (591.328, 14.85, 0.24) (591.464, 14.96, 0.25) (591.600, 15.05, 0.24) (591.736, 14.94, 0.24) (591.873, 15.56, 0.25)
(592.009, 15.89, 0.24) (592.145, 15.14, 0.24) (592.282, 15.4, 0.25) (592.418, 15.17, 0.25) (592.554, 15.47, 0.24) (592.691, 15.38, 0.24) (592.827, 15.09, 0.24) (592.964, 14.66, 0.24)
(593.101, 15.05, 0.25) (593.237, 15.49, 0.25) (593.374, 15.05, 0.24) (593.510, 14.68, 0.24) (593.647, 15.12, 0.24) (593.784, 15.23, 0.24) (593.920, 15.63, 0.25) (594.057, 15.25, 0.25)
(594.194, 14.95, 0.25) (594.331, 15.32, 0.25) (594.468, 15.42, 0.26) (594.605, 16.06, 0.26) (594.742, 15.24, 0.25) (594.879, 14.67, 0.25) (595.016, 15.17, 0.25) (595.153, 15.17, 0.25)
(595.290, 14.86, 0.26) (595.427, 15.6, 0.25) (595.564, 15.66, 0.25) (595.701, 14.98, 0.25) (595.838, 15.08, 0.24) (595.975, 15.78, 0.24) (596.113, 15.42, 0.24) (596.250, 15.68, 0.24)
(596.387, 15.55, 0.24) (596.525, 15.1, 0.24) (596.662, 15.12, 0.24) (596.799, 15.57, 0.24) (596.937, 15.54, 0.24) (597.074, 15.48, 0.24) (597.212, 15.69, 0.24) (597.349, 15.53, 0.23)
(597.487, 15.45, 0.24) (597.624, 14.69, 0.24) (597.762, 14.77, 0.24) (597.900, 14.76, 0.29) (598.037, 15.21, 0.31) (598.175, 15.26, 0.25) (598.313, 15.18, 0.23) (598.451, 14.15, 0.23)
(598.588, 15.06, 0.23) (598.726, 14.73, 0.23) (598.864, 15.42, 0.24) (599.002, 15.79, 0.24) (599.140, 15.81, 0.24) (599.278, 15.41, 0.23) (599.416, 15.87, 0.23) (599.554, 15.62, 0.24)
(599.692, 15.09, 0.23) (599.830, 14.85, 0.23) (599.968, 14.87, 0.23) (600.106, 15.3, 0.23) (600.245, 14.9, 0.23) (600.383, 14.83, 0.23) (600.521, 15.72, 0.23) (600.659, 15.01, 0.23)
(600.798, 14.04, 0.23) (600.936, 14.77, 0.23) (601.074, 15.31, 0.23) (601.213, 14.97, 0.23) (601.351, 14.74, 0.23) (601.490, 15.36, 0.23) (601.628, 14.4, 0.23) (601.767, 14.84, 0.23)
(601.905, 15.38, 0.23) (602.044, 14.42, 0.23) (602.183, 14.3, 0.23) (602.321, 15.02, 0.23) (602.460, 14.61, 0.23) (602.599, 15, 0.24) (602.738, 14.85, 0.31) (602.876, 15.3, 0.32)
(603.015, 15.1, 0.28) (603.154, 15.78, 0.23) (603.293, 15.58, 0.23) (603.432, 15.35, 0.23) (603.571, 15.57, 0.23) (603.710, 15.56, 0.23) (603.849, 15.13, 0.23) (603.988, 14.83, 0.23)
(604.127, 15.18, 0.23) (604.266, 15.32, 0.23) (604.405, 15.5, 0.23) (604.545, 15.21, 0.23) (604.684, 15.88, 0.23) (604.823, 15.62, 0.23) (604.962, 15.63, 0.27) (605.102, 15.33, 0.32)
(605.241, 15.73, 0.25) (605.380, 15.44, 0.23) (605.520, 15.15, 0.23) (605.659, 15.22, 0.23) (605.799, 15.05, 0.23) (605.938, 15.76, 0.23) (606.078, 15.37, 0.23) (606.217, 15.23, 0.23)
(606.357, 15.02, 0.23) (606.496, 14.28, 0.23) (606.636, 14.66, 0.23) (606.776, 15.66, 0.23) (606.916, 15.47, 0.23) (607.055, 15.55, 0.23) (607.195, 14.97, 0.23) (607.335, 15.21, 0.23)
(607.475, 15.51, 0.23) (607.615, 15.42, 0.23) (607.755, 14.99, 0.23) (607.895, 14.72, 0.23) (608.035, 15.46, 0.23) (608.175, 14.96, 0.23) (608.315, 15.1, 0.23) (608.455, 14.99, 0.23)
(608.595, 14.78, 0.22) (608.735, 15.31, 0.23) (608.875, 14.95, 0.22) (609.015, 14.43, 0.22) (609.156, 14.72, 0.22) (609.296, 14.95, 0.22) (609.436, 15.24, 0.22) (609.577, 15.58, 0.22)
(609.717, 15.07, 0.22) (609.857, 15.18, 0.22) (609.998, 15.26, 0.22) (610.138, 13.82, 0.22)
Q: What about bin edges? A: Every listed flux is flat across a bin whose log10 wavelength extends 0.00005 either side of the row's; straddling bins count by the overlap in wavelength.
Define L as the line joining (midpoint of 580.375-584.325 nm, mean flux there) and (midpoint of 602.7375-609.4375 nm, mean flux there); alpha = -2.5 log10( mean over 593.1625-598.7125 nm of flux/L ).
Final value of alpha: 0.01 mag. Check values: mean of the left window 15.6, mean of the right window 15.2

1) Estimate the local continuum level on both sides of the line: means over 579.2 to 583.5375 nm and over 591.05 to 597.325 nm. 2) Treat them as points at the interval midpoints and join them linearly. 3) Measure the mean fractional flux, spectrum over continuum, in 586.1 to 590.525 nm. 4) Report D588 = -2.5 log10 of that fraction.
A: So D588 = 0.11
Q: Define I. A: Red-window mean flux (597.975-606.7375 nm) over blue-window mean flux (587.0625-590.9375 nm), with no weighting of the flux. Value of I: 1.11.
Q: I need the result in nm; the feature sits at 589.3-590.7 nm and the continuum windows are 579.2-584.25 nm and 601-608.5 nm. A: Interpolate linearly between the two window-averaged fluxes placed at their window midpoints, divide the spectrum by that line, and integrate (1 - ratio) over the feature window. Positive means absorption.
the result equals 0.19 nm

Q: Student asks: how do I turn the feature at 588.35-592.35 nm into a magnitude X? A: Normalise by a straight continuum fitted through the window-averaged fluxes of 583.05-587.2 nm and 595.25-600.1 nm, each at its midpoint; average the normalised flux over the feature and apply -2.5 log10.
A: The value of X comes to 0.12 mag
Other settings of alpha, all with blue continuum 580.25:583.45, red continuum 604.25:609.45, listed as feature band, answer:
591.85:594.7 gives 0.008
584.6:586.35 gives 0.031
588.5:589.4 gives 0.359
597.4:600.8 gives 0.013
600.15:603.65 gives 0.019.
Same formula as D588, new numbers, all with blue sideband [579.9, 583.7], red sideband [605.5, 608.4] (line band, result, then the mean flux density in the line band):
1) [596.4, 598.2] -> 0.01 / 15.3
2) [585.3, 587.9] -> 0.03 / 15.1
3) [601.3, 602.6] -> 0.03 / 14.8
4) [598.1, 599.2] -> 0.01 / 15.2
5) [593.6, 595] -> 0.01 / 15.3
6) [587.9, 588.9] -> 0.09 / 14.3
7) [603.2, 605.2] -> -0.01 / 15.4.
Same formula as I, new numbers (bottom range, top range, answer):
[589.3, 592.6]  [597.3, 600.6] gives 1.05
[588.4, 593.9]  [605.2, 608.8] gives 1.08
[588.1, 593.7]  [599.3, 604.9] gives 1.07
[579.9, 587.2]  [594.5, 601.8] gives 0.98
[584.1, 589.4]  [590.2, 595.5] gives 1.05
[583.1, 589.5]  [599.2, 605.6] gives 1.03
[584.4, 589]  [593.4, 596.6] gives 1.03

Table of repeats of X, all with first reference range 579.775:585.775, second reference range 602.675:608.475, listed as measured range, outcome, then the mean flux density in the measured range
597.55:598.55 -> 0.03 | 14.9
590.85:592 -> 0.02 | 15.2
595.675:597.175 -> 0.00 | 15.4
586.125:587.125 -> 0.02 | 15.2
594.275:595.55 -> 0.01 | 15.3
